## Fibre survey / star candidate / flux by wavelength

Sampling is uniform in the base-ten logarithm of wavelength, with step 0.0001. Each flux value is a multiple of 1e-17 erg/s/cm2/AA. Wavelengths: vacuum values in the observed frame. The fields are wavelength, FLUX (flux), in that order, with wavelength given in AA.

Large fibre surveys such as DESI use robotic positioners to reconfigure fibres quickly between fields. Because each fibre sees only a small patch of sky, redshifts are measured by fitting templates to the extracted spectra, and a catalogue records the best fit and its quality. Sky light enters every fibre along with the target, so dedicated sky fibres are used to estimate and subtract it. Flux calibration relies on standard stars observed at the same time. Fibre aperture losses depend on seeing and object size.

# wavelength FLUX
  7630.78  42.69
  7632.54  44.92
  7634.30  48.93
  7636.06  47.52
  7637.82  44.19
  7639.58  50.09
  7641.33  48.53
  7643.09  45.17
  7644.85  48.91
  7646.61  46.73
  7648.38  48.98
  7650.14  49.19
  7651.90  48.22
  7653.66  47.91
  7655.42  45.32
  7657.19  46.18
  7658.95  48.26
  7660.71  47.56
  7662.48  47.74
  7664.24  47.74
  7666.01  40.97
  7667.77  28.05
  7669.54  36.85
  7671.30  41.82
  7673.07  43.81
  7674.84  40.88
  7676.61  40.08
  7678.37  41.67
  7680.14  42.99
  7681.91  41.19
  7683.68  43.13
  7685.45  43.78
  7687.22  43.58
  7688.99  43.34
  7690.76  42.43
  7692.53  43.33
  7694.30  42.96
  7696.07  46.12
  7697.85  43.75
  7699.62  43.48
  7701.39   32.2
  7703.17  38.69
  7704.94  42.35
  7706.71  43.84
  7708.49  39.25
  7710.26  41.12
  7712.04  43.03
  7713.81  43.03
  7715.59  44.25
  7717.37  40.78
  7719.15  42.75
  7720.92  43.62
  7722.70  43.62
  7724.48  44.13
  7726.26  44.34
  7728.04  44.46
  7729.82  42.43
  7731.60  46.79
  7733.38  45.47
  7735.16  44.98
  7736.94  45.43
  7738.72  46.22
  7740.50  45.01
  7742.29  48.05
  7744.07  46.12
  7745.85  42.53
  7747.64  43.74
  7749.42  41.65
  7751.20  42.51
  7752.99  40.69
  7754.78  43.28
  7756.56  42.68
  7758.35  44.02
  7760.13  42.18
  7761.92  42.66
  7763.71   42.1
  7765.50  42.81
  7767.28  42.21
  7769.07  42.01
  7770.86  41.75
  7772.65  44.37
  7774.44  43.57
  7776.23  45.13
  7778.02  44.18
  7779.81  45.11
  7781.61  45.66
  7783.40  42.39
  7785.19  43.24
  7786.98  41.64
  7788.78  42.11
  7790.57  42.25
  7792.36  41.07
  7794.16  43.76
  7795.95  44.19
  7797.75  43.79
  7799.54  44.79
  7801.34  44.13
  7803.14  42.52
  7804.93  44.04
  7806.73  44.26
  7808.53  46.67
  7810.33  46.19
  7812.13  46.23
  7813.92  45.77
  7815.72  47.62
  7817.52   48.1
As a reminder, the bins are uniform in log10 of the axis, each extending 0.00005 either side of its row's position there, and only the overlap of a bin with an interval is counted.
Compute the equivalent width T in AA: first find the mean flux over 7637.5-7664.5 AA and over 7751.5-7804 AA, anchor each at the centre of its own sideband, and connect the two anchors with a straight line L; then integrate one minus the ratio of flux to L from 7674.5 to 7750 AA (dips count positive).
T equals 3.8 AA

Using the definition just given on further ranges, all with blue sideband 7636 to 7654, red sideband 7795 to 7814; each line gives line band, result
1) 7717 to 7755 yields 1.62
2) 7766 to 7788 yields 0.90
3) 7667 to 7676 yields 1.68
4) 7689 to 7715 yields 2.67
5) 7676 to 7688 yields 1.20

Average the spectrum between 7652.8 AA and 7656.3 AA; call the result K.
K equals 46.6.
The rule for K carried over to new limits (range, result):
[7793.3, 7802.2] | 44.1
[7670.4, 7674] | 42.8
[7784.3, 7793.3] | 42.1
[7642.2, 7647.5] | 46.9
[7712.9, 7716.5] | 43.6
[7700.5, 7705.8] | 37.7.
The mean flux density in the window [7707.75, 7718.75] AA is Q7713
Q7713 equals 42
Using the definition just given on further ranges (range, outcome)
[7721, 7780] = 43.8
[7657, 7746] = 43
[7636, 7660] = 47.5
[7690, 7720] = 42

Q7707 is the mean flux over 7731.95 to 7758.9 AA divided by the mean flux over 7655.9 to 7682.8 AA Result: 1.0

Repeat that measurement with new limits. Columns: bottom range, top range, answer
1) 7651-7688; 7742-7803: 1.00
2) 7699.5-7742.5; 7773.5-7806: 1.01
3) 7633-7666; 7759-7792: 0.91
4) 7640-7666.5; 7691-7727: 0.89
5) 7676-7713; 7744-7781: 1.02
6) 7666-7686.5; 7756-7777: 1.06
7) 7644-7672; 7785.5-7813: 0.97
